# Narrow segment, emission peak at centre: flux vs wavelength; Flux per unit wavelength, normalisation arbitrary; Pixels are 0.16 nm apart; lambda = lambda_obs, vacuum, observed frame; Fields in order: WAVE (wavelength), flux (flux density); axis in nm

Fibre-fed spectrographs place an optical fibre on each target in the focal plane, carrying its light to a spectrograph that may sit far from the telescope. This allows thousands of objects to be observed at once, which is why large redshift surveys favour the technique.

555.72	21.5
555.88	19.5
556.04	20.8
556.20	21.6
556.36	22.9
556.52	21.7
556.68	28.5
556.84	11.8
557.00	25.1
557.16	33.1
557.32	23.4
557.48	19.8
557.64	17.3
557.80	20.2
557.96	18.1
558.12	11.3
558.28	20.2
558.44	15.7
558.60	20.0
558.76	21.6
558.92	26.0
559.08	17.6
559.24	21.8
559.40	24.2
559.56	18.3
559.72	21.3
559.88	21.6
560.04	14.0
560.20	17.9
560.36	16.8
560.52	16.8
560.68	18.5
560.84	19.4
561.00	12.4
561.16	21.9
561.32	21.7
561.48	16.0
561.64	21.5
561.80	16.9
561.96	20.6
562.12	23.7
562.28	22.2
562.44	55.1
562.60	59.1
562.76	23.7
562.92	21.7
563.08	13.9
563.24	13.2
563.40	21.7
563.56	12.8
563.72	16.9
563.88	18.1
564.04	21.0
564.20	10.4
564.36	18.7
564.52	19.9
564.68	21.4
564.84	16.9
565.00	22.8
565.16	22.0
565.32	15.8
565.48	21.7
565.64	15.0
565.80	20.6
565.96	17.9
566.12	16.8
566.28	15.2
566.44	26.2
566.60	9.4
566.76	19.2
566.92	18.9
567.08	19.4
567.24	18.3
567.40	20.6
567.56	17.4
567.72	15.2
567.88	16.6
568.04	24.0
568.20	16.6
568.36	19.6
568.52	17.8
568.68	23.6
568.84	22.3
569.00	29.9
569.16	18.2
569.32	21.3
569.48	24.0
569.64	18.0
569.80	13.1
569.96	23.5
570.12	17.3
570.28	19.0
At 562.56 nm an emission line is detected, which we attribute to [O III]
